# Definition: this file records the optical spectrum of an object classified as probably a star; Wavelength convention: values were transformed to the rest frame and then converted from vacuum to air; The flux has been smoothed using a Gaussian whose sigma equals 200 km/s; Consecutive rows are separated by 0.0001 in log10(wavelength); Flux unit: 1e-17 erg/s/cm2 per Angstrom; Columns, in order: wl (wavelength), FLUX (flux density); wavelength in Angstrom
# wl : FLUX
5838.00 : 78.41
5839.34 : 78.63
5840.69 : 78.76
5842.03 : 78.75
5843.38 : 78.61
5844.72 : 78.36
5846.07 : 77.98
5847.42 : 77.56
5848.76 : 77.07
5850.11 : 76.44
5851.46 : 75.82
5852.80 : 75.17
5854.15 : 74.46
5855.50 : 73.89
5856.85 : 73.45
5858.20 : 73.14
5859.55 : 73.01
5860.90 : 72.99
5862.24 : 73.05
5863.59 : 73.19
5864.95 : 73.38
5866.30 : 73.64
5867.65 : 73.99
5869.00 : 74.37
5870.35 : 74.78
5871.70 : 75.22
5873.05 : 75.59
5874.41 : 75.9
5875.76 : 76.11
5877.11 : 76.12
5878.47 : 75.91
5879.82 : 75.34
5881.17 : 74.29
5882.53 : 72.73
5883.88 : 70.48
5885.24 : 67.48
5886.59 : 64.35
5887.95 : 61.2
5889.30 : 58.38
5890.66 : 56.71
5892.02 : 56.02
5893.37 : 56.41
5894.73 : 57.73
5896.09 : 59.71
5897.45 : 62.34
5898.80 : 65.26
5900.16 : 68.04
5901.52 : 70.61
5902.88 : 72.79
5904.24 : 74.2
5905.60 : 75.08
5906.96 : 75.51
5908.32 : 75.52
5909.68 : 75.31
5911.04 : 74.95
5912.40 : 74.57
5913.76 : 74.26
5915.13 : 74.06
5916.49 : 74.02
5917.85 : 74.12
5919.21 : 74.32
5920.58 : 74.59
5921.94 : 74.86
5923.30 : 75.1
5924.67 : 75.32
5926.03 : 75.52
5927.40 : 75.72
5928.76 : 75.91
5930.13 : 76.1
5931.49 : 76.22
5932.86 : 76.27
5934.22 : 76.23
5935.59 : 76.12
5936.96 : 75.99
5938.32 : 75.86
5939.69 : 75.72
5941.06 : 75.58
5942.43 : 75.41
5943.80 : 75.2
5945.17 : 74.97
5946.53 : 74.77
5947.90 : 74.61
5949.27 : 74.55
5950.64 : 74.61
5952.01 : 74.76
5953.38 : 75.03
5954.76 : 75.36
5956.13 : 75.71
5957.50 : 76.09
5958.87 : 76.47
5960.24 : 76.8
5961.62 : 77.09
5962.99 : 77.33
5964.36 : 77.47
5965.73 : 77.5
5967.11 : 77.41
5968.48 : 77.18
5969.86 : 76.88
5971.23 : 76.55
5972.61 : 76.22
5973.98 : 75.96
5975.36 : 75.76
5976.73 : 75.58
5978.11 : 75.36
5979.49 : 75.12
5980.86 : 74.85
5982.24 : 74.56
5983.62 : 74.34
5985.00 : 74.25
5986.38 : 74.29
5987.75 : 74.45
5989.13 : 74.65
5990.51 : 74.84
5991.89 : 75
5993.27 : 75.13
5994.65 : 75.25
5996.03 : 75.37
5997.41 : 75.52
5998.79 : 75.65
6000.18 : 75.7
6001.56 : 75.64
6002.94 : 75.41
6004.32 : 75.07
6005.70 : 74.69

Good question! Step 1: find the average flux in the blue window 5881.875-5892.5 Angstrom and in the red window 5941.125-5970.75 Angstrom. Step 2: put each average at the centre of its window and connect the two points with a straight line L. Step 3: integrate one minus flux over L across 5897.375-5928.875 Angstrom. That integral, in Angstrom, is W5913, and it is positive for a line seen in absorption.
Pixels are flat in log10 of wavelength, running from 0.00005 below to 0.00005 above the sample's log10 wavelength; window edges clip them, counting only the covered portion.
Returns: -2.48 Angstrom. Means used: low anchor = 63.5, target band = 73.6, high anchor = 76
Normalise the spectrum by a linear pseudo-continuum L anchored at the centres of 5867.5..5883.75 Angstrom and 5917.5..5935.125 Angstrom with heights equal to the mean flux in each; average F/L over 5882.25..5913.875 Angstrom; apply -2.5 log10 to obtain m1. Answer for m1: 0.12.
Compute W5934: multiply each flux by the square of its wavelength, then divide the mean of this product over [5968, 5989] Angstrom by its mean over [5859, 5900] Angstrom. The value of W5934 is 1.13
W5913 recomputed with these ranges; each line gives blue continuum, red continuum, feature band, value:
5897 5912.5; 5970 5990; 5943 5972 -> -0.68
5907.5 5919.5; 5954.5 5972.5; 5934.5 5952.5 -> 0.15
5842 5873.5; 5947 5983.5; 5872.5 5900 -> 3.08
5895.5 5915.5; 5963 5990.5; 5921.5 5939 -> -0.68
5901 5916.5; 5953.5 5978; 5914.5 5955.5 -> 0.03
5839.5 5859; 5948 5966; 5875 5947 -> 4.11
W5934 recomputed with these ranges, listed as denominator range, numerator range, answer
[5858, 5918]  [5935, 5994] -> 1.10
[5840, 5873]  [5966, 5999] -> 1.05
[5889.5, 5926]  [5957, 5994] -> 1.11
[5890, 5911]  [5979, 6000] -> 1.15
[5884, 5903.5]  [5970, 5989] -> 1.23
